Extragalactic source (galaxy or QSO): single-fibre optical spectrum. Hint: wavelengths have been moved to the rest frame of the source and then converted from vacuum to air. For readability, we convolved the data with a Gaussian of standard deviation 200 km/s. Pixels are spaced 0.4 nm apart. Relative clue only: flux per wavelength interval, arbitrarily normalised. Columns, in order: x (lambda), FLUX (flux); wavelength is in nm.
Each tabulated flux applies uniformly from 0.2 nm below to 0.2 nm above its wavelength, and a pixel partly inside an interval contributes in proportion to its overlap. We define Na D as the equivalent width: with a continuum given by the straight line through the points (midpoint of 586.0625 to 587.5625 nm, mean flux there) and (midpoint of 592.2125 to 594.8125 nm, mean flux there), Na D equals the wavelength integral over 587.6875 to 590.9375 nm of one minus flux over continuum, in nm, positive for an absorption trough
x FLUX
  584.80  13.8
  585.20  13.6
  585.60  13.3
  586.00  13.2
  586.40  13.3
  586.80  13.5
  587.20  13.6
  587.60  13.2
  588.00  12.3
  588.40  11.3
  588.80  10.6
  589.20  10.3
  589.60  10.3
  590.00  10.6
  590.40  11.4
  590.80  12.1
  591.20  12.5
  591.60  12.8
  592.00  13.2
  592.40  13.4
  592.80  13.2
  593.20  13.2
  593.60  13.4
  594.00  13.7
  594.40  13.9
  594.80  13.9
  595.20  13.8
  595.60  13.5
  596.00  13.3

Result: 0.551 nm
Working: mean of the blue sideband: 13.4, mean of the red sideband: 13.5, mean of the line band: 11.2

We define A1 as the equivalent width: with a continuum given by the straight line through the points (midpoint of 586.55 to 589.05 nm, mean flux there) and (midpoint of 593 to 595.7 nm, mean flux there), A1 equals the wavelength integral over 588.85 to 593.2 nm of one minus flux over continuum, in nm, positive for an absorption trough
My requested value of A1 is 0.35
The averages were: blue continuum 12.4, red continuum 13.6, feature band 12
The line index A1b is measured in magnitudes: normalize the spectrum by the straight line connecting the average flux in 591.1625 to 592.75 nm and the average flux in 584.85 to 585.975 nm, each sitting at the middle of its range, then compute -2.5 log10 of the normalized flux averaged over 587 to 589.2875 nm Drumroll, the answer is 0.114 mag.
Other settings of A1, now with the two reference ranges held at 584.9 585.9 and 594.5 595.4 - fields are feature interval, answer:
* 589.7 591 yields 0.23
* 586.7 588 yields 0.03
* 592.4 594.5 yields 0.05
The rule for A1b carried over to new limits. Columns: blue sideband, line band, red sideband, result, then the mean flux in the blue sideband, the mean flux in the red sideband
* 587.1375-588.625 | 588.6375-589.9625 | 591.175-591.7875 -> 0.203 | 12.5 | 12.7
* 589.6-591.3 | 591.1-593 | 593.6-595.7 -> -0.063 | 11.4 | 13.7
